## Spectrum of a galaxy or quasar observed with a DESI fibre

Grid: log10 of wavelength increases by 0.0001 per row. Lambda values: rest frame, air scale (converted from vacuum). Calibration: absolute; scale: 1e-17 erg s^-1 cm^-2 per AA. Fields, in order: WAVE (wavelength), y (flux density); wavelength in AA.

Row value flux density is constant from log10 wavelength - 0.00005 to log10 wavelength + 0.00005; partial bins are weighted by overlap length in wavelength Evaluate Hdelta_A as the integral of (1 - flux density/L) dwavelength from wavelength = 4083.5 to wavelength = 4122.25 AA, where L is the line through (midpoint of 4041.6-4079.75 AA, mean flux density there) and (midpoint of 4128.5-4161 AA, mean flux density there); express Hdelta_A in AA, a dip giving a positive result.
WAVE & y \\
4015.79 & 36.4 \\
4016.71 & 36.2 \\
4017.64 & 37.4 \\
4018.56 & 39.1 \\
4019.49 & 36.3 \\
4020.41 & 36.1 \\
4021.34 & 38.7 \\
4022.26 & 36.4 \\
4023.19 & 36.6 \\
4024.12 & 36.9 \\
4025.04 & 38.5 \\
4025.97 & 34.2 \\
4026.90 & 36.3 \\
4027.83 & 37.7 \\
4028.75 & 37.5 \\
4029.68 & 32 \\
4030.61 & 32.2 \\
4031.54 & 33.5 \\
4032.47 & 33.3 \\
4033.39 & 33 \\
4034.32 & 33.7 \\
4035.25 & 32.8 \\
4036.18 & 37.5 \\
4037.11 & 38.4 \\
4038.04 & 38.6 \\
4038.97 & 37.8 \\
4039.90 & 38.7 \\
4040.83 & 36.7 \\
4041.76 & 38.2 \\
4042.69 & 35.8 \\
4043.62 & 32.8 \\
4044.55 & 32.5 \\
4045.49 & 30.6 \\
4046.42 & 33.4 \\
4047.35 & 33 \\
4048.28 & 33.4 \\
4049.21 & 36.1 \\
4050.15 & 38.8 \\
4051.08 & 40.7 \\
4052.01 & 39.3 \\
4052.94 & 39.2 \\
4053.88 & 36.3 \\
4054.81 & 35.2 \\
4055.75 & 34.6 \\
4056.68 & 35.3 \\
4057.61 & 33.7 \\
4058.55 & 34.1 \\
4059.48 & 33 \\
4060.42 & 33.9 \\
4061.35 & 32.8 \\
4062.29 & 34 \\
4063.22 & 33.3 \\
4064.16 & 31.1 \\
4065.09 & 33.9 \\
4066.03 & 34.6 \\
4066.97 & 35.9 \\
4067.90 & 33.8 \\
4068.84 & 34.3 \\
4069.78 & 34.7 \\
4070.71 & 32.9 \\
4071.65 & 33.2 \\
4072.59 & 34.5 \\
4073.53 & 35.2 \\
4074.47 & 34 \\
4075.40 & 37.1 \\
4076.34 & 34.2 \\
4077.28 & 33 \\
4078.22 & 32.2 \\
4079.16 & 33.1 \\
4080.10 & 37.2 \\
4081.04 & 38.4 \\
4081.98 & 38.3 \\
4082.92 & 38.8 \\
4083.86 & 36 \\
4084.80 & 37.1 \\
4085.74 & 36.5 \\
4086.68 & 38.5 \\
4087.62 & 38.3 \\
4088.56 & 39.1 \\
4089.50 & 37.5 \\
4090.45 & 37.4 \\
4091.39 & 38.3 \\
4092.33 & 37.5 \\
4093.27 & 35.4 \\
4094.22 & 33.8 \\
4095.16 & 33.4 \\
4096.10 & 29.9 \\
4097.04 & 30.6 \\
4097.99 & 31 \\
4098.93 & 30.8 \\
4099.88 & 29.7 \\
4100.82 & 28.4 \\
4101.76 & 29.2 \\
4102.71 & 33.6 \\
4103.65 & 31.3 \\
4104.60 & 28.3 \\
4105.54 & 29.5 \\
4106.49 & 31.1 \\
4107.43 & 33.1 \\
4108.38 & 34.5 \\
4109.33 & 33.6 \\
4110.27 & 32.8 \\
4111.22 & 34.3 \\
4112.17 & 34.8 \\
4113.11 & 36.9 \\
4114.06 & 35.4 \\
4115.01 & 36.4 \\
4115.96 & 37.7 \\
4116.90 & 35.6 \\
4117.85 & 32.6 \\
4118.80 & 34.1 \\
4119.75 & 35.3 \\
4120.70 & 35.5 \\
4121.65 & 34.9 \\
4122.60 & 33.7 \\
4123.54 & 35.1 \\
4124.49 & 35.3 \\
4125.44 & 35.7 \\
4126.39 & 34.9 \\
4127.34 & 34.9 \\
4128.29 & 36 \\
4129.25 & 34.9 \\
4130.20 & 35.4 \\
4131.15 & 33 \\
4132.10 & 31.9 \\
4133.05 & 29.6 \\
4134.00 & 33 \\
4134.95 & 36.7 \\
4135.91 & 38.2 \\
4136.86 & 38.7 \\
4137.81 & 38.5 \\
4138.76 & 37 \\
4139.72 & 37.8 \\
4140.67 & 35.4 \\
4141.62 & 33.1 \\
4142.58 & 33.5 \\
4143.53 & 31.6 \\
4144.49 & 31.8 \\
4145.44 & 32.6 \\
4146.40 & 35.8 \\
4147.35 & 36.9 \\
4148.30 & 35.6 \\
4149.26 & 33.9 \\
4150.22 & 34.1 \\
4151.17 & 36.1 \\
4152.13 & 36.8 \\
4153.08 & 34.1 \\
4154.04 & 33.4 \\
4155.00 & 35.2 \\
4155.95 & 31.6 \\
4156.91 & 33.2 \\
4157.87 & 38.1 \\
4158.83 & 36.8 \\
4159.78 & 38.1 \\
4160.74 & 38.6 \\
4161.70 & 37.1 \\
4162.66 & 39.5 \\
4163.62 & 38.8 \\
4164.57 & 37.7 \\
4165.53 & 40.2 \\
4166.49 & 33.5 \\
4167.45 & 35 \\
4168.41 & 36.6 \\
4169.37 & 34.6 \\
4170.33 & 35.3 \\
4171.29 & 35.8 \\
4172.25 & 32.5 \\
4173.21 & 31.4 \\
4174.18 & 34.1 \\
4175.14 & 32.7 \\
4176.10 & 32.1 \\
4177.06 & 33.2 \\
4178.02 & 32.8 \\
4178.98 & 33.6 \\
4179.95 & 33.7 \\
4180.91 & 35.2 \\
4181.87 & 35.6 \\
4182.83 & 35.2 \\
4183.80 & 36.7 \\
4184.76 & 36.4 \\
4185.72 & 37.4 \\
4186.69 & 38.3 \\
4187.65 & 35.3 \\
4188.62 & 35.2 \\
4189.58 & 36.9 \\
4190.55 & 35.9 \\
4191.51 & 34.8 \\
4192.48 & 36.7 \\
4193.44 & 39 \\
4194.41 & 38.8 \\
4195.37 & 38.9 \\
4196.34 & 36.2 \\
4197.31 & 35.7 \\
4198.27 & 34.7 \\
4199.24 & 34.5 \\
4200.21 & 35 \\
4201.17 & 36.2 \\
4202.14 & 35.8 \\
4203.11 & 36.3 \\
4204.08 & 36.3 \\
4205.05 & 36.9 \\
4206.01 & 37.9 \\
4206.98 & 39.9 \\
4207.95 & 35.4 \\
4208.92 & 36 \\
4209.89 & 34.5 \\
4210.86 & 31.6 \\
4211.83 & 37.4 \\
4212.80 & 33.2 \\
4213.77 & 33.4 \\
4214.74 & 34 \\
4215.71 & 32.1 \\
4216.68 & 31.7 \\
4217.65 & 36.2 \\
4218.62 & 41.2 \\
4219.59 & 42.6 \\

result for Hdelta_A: 0.7 AA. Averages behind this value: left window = 34.6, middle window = 34.1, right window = 35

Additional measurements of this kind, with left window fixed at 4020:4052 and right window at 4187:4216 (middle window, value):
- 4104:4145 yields 1.5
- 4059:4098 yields 0.8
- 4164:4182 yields 0.7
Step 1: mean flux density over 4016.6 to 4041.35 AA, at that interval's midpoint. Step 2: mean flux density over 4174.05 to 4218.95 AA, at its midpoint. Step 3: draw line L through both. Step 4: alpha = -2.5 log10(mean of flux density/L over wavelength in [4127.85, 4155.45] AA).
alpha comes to 0.03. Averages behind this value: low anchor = 36.2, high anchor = 35.5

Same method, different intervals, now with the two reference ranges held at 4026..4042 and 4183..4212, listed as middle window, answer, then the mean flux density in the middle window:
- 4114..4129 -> 0.03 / 35.2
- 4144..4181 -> 0.03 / 35.1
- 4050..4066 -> 0.02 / 35.2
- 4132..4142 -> 0.01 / 35.6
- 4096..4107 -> 0.18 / 30.3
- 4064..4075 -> 0.05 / 34.1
